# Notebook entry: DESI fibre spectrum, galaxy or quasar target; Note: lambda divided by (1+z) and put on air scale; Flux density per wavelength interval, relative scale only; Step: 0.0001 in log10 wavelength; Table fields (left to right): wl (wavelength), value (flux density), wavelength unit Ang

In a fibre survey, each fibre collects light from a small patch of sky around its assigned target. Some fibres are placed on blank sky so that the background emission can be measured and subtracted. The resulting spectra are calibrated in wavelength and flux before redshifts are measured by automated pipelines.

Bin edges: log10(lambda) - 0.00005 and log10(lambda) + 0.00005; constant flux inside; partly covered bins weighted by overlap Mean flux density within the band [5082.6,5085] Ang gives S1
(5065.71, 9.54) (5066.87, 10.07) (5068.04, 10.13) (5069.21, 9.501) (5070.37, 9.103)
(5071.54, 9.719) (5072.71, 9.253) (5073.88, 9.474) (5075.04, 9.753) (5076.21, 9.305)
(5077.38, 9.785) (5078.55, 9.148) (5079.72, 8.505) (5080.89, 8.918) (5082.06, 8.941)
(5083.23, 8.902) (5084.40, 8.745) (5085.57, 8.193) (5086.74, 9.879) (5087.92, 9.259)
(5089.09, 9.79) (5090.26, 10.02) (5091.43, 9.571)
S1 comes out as 8.83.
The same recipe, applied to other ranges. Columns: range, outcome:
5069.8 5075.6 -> 9.46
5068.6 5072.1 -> 9.45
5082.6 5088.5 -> 8.99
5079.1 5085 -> 8.8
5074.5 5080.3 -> 9.29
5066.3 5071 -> 9.7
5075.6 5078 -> 9.53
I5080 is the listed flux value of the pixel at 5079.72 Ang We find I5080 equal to 8.505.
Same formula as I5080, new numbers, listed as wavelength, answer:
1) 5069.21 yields 9.501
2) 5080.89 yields 8.918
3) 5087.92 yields 9.259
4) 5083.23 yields 8.902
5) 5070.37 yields 9.103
